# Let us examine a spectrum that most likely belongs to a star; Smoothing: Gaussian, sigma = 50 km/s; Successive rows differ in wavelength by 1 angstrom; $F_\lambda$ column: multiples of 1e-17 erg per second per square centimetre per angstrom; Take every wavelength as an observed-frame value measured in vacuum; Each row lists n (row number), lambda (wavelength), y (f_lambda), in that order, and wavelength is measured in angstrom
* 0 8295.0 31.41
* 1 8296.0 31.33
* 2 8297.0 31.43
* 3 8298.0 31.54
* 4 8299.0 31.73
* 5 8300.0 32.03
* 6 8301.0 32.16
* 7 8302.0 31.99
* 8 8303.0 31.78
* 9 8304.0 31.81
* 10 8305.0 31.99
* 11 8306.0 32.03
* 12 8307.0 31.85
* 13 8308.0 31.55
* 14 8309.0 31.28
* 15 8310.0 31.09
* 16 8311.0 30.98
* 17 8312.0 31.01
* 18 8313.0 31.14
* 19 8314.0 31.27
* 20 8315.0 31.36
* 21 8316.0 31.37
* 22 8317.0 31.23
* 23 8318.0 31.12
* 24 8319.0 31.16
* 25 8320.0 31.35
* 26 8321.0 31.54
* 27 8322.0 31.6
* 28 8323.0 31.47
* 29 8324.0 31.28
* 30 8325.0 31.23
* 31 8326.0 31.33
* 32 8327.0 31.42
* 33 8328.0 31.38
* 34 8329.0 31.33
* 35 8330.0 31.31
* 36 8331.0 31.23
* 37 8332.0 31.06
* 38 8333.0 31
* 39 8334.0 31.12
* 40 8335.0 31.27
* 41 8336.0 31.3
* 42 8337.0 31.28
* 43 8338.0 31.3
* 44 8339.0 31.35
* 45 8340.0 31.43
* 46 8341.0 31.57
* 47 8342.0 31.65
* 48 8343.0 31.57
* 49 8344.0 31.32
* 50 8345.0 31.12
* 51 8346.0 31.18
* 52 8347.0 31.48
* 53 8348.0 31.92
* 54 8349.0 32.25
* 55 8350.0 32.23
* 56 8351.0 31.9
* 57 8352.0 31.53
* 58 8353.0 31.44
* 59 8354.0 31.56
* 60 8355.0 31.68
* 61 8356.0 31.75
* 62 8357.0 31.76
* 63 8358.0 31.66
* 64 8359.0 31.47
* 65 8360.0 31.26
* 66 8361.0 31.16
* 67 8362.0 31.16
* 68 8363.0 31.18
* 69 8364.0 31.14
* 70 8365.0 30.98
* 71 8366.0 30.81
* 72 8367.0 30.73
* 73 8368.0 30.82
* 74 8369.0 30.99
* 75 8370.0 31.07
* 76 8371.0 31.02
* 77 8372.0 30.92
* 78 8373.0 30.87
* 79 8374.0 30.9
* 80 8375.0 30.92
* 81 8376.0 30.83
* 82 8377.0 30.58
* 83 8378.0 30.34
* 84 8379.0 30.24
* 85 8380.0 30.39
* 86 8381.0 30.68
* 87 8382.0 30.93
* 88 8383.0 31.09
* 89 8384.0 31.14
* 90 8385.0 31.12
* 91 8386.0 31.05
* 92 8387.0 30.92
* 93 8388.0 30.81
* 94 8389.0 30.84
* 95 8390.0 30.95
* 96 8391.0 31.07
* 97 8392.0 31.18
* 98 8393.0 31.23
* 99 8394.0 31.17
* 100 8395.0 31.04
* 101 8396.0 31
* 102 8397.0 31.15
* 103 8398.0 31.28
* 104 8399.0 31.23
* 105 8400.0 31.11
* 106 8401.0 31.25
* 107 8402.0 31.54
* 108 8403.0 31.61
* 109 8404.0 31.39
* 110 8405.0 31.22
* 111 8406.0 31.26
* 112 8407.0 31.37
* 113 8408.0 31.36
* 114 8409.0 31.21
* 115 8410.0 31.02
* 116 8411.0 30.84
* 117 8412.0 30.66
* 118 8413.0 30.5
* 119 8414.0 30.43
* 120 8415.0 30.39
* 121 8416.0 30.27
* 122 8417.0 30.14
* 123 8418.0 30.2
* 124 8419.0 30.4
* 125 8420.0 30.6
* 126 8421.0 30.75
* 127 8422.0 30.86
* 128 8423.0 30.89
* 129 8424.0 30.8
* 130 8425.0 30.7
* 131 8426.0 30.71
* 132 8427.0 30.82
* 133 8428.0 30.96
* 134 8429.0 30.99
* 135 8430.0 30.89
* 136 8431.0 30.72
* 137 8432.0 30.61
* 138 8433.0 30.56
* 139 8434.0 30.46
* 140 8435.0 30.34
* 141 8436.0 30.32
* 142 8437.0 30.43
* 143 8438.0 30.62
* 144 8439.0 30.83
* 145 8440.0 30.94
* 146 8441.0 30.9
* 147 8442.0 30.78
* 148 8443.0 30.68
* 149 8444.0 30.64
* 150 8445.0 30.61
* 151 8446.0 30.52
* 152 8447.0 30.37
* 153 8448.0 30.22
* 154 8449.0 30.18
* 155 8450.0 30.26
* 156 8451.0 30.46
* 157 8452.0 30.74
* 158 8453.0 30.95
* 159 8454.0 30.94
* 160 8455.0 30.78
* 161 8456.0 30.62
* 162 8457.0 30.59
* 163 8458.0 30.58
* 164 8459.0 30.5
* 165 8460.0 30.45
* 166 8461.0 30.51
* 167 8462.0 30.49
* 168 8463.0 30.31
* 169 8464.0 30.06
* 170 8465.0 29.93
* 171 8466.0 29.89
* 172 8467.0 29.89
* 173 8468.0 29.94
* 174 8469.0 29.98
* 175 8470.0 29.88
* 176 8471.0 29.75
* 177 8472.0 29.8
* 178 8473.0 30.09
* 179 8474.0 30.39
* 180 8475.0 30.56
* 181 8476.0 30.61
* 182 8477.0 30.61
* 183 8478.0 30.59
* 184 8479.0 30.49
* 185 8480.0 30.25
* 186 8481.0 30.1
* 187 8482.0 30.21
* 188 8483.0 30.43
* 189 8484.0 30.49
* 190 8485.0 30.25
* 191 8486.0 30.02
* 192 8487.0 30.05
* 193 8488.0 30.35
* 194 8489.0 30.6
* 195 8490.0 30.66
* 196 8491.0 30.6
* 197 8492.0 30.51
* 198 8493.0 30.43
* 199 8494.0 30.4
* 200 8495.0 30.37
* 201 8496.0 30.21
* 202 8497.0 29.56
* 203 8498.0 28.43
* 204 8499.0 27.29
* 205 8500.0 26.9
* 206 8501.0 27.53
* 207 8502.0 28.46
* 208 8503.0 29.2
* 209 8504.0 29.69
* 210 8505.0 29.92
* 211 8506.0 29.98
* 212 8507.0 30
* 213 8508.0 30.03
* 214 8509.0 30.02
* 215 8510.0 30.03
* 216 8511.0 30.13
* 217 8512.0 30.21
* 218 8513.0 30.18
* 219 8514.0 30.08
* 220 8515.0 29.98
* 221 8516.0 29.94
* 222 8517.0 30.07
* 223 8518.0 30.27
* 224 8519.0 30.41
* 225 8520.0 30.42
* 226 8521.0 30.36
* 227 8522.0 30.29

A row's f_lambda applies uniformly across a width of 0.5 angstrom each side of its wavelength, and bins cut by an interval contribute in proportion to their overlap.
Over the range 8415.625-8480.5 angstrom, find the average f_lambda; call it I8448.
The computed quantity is 30.5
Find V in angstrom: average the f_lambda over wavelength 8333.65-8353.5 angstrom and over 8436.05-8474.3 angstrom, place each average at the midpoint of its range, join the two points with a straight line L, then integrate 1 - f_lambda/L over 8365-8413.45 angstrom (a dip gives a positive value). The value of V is 0.1 angstrom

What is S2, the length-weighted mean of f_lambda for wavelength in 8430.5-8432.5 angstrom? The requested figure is 30.7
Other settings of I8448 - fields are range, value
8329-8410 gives 31.2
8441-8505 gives 30.1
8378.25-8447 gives 30.8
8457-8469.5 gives 30.2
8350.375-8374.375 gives 31.2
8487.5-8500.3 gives 29.8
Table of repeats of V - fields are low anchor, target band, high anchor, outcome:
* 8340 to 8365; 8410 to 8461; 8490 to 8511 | -0.35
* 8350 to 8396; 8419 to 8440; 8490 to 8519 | -0.14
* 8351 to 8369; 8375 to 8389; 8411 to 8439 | 0.13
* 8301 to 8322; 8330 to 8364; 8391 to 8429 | -0.19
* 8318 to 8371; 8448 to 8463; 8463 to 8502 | -0.17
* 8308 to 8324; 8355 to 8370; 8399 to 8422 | -0.06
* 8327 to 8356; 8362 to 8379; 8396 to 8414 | 0.24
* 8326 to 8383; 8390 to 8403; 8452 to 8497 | -0.12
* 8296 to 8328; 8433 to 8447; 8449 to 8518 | -0.09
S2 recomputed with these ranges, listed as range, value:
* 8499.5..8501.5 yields 27.2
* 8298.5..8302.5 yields 32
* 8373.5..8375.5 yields 30.9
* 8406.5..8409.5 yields 31.3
